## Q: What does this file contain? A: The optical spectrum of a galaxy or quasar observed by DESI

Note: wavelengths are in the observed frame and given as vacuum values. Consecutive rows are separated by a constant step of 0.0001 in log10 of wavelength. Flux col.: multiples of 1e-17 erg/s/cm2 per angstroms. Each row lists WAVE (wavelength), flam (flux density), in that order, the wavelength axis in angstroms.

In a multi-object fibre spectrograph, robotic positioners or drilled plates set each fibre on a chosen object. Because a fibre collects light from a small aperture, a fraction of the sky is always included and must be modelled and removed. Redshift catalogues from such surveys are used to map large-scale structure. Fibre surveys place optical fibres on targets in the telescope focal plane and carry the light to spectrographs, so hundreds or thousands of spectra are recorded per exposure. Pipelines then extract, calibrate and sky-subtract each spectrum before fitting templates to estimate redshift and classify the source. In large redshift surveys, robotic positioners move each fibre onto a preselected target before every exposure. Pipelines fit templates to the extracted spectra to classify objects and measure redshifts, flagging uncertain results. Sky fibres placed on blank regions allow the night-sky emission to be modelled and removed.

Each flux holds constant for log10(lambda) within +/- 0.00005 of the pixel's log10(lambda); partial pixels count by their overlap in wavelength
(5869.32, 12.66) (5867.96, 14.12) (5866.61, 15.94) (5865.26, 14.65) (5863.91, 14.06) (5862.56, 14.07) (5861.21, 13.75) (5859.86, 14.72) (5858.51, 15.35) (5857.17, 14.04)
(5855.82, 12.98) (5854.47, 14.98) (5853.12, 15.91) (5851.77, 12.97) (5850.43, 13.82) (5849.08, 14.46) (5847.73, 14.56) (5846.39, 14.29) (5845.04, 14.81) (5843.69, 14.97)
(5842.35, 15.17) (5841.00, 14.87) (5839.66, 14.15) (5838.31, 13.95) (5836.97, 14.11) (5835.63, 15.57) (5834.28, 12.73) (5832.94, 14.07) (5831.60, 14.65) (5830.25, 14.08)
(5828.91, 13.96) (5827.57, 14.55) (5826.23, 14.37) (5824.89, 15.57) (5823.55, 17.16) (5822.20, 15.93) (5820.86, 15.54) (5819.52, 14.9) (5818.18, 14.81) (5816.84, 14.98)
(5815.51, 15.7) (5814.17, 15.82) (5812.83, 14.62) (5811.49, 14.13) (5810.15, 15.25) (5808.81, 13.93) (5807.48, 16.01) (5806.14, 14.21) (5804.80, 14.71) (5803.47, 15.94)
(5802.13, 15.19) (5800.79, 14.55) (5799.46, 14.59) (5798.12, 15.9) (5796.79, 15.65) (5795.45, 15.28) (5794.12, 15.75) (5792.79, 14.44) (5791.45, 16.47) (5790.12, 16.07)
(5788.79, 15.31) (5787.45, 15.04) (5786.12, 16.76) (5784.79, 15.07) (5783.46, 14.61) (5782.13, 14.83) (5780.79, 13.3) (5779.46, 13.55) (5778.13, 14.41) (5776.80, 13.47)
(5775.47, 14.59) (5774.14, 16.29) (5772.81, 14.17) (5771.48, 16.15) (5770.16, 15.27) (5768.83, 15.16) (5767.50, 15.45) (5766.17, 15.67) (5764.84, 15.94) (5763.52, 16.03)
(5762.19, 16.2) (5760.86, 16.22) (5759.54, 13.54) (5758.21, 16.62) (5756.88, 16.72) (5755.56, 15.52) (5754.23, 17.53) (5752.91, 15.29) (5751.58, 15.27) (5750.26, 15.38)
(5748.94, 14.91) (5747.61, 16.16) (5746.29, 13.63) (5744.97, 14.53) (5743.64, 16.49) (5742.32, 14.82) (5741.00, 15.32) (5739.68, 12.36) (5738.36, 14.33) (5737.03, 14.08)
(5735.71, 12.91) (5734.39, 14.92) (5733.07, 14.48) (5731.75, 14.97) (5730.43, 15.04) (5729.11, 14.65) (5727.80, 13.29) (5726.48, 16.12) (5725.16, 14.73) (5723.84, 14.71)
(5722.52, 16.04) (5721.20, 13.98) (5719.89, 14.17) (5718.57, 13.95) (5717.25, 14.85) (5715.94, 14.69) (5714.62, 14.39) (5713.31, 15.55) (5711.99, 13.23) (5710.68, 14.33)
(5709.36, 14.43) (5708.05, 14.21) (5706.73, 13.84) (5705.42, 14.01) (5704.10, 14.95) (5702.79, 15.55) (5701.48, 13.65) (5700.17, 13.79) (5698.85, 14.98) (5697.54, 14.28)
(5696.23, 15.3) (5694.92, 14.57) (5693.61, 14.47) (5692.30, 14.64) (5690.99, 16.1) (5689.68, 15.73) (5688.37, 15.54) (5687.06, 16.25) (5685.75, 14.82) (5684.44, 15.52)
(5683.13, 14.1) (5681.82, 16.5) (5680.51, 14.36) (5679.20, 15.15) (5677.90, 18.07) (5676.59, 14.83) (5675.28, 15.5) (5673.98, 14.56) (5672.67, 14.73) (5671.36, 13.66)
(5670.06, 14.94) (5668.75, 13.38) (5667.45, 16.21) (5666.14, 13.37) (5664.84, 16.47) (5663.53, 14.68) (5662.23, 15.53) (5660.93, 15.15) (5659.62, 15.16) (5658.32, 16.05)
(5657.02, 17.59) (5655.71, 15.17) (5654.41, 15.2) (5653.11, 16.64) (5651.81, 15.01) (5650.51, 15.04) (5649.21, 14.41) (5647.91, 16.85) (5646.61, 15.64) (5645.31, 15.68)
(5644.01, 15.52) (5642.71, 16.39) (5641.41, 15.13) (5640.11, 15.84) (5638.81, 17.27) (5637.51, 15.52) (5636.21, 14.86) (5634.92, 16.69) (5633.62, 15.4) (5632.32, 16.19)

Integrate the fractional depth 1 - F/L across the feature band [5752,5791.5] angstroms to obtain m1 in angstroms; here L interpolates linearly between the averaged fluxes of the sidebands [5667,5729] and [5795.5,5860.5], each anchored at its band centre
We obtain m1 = -1.5 angstroms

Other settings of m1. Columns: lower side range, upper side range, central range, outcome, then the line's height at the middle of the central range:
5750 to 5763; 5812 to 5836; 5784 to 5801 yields -0.1 angstroms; 15.4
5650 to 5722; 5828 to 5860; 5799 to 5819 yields -0.6 angstroms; 14.5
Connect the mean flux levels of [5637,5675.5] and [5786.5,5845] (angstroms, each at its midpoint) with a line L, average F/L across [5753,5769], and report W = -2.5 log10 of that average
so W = -0.05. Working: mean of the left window 15.4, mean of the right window 15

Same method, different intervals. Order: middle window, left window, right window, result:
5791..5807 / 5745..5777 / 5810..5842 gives -0.009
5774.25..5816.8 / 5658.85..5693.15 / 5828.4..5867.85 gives -0.028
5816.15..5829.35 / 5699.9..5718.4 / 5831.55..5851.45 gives -0.060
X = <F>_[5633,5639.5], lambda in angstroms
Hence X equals 15.9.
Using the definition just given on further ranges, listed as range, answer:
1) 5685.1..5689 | 15.5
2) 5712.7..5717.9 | 14.9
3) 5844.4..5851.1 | 14.4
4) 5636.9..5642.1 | 15.9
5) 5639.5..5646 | 15.7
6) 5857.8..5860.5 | 15.1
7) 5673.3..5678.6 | 15.7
